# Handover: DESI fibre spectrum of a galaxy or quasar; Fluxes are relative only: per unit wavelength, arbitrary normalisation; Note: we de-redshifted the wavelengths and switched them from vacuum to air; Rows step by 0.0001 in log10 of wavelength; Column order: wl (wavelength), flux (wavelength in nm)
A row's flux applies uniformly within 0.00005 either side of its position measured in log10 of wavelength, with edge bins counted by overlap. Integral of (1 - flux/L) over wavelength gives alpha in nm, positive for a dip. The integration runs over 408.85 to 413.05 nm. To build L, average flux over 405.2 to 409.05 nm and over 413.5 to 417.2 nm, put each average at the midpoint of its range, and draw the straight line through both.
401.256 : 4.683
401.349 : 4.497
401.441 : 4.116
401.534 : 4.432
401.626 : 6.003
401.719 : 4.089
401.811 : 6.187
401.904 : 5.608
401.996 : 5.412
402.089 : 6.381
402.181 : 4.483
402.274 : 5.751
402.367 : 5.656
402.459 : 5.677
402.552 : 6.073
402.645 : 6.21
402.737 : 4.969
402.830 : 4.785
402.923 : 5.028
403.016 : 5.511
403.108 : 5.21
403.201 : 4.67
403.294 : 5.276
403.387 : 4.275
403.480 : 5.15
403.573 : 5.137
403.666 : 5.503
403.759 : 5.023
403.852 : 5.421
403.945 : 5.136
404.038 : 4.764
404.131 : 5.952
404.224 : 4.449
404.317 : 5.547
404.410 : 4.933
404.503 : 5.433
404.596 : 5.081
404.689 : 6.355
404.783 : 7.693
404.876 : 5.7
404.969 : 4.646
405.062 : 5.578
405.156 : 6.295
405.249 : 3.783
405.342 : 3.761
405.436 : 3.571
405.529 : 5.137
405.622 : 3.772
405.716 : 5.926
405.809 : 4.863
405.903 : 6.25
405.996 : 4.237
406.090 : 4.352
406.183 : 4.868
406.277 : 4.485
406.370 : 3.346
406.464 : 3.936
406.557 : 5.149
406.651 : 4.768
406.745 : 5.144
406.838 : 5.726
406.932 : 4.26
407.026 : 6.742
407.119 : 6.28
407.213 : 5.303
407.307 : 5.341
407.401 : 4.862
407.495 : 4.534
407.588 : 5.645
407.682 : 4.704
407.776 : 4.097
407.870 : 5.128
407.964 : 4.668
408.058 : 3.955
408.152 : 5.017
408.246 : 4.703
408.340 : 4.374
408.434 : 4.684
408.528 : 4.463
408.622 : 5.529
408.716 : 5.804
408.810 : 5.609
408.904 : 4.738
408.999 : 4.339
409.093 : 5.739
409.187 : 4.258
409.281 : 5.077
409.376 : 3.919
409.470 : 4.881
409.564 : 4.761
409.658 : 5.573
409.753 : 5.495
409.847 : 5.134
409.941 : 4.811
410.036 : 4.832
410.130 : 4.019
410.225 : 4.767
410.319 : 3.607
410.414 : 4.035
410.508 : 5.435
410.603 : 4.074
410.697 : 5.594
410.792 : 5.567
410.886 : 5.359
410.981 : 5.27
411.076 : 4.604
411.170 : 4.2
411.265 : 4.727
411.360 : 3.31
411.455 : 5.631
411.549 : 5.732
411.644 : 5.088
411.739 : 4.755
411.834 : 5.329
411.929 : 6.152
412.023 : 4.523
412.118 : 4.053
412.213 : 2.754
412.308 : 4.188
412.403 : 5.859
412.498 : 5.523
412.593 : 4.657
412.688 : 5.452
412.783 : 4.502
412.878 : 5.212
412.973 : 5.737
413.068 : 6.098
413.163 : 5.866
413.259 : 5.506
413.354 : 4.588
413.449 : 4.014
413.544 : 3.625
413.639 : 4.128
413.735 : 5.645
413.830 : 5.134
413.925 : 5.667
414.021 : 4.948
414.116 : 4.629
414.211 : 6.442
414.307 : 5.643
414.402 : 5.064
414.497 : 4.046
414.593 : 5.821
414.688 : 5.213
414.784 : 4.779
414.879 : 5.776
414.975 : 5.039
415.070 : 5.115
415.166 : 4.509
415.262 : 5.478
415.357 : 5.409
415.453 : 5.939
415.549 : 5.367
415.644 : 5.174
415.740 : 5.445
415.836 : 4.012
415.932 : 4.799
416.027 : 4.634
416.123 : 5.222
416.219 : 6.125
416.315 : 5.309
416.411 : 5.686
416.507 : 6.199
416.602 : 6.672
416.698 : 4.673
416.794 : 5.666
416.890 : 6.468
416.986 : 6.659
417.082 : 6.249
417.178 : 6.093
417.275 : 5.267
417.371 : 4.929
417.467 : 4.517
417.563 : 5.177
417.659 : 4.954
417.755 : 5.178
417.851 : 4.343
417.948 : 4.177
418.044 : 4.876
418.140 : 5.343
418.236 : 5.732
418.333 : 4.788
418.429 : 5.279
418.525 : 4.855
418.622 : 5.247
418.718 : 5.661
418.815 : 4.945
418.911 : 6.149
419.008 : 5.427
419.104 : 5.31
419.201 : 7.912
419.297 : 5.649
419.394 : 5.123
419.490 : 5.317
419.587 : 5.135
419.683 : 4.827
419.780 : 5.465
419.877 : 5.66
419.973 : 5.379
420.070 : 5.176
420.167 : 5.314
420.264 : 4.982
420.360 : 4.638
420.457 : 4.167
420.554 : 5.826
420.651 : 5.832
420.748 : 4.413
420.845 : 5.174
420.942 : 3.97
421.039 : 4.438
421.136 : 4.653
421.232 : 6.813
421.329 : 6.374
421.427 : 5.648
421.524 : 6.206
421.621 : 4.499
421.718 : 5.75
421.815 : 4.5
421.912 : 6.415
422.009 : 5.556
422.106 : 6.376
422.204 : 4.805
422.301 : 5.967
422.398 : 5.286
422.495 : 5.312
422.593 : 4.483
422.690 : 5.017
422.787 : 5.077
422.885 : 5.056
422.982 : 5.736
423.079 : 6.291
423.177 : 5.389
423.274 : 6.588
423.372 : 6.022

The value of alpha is 0.175 nm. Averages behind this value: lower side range 4.83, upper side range 5.34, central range 4.86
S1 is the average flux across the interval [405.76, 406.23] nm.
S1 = 4.92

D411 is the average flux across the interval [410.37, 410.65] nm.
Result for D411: 4.53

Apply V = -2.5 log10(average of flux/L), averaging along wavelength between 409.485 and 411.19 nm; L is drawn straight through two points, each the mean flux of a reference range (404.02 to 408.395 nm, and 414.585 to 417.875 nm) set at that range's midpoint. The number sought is 0.07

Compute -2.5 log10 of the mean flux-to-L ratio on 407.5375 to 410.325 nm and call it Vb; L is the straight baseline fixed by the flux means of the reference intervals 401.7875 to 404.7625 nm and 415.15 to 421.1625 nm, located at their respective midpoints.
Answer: 0.108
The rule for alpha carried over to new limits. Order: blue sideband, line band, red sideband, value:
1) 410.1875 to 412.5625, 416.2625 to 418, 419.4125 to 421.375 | -0.14 nm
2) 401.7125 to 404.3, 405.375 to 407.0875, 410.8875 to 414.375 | 0.13 nm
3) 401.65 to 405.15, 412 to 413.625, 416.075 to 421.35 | 0.17 nm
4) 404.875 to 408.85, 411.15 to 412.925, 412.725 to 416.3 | 0.08 nm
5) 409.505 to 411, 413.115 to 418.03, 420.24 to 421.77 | -0.18 nm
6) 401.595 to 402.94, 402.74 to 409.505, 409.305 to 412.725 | 0.25 nm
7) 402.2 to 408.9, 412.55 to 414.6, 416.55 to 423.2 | 0.06 nm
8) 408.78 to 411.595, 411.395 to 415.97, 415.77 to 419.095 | -0.01 nm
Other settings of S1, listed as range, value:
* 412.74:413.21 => 5.5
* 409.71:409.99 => 5.14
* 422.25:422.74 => 5.22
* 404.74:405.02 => 6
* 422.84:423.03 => 5.41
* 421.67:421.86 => 5.14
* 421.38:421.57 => 5.93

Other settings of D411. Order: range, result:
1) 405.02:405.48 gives 4.59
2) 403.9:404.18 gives 5.28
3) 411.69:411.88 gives 5.03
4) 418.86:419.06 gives 5.78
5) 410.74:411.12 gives 5.2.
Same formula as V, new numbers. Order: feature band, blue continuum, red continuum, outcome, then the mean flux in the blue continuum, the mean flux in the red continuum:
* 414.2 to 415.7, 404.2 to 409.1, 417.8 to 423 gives -0.020 mag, 5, 5.29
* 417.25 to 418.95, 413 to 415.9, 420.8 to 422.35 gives 0.047 mag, 5.14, 5.45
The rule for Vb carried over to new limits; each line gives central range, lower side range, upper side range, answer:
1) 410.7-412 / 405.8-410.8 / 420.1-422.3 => -0.02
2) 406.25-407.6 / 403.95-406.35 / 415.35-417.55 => 0.02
